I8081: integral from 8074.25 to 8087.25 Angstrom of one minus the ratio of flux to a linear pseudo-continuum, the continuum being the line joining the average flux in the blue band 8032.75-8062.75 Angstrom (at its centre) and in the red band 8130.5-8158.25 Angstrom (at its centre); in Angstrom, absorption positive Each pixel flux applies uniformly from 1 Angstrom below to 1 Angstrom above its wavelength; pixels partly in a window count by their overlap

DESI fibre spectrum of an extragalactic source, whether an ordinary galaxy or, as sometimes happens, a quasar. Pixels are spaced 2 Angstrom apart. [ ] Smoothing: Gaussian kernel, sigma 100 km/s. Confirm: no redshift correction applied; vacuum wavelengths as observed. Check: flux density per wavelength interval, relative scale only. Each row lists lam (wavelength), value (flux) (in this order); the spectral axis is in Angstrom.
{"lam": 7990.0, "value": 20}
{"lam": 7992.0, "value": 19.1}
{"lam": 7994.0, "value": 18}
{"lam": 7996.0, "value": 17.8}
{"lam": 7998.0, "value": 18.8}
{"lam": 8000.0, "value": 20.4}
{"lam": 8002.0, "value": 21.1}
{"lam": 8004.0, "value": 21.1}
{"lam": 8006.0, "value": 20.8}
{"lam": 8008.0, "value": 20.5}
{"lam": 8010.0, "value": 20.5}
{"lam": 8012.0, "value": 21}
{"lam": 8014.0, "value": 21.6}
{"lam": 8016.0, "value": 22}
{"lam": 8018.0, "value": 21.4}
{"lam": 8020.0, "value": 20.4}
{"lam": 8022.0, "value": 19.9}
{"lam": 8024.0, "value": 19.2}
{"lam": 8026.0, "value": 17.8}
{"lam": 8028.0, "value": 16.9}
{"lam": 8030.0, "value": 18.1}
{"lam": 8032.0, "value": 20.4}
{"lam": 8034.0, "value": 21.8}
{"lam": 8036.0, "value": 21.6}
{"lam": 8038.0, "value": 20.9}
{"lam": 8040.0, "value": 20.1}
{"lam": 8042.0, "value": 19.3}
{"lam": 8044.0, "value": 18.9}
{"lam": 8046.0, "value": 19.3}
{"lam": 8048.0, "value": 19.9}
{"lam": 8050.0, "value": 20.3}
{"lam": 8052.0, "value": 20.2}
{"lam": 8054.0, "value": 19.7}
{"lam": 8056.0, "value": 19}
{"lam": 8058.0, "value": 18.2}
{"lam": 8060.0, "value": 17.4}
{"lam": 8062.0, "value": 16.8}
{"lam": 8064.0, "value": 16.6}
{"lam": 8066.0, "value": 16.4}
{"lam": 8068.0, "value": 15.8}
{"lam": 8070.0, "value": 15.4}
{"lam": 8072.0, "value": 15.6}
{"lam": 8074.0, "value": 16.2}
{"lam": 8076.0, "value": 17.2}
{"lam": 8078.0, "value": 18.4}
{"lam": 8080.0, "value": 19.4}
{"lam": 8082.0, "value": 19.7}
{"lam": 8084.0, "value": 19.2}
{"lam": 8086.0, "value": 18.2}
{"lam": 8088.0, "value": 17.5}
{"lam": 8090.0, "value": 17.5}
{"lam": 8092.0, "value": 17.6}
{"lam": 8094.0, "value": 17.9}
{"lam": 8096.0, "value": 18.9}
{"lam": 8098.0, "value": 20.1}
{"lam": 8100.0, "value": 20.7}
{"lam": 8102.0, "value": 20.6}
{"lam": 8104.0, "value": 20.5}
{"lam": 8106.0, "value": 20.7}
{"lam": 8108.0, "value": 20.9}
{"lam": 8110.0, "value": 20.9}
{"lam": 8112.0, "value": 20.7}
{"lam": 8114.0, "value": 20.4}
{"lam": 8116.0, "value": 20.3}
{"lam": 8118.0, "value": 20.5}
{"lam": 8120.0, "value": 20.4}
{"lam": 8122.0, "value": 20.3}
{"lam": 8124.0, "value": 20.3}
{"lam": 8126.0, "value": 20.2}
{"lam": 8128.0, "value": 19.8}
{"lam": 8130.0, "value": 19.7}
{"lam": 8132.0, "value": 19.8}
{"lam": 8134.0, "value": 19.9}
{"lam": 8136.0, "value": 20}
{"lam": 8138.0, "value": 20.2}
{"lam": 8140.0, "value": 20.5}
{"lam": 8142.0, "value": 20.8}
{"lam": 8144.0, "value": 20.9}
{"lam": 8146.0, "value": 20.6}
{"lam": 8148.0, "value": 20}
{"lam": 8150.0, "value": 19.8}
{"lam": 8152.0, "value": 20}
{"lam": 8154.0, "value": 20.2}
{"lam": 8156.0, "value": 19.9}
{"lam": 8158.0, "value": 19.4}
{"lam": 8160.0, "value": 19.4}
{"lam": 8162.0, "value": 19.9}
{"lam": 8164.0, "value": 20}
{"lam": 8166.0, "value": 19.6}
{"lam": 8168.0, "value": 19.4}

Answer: 0.83 Angstrom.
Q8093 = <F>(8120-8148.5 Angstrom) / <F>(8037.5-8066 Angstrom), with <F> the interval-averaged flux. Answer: 1.07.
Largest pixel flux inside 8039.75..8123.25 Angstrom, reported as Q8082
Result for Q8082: 20.9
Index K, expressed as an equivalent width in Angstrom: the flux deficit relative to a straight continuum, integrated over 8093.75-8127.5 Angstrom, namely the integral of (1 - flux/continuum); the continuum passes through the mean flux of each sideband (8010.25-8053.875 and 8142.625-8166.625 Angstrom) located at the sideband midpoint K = -0.5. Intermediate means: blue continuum 20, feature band 20.3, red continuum 20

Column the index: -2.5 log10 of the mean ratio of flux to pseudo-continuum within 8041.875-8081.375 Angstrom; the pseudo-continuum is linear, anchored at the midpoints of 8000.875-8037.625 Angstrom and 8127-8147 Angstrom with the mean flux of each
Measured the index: 0.13 mag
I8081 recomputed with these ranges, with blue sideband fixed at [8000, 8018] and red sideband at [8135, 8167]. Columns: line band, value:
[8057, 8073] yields 3.21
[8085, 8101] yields 1.50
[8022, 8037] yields 1.06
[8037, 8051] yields 0.67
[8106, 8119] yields -0.18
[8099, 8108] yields -0.11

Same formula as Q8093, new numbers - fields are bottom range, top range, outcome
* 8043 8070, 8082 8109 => 1.06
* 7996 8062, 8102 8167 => 1.02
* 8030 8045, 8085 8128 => 0.98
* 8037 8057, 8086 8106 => 0.97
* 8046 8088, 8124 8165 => 1.11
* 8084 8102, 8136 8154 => 1.09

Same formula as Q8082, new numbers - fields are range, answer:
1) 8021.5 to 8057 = 21.8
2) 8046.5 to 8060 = 20.3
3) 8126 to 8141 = 20.5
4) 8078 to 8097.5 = 19.7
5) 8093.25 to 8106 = 20.7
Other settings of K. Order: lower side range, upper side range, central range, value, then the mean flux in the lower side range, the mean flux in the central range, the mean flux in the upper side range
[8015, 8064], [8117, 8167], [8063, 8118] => 3.1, 19.5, 18.7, 20.1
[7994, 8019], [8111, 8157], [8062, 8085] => 3.5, 20.5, 17.2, 20.2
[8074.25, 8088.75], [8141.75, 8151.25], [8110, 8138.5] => -0.7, 18.4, 20.2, 20.4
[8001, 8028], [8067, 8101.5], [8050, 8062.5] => 0.1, 20.4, 18.8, 18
